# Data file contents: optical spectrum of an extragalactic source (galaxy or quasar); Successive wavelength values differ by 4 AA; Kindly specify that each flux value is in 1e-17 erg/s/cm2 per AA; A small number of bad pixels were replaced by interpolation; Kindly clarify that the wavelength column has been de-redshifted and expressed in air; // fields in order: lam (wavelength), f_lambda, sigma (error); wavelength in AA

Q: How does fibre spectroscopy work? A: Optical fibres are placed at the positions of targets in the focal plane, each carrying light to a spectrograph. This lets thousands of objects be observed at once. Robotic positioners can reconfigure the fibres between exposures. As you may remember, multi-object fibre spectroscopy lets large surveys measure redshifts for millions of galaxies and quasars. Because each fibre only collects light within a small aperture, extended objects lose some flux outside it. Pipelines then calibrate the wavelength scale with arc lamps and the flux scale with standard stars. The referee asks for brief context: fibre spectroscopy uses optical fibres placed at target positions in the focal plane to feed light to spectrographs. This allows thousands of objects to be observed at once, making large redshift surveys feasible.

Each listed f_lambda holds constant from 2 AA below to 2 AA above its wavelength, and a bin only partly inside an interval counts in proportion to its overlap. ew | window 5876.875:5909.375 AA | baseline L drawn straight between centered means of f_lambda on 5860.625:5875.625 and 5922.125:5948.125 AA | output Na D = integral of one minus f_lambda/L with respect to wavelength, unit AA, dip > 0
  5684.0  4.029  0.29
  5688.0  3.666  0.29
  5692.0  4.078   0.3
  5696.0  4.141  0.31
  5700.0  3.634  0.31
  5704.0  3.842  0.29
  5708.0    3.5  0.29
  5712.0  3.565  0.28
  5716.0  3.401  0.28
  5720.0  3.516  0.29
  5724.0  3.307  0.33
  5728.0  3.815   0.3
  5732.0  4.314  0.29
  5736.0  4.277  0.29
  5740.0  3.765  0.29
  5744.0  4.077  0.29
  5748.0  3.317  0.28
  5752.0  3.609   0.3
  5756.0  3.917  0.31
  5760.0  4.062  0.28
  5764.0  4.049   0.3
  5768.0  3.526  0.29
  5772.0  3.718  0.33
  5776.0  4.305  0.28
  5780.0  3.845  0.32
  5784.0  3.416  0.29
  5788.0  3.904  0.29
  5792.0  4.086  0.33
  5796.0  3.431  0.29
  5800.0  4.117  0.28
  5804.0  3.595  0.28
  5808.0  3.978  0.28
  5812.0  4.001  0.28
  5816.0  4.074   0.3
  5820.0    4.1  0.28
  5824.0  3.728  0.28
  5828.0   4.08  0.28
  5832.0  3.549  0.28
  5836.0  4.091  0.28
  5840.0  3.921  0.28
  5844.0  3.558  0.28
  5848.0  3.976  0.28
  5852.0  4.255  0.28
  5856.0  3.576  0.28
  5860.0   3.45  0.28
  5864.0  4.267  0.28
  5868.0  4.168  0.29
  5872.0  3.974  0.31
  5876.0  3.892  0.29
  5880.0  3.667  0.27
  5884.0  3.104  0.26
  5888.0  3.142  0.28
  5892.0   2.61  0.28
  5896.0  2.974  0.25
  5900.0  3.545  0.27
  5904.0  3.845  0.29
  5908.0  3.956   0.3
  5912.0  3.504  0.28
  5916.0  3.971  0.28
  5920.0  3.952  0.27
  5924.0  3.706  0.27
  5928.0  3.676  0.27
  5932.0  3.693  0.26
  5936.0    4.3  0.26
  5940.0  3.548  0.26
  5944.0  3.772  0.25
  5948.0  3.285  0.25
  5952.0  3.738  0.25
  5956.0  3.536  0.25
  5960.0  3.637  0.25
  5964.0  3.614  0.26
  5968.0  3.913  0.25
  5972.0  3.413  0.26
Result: 4.7 AA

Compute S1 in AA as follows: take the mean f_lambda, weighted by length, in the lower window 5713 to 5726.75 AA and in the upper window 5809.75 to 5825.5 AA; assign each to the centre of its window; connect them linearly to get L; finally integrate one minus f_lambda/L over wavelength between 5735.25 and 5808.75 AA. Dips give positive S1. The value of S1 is -2.1 AA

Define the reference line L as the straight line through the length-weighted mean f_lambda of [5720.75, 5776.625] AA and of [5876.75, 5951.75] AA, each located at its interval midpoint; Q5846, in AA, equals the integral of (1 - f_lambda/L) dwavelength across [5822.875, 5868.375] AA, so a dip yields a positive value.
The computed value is -2.3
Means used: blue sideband 3.84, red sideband 3.58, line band 3.88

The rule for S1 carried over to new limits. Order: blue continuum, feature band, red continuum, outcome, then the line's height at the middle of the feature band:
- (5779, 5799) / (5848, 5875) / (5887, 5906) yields -4.4 AA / 3.4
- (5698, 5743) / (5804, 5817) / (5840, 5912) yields -0.9 AA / 3.68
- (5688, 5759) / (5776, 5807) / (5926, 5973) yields -0.6 AA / 3.74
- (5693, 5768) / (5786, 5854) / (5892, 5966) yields -3.4 AA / 3.72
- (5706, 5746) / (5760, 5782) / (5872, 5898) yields -1.7 AA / 3.62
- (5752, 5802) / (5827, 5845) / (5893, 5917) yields -0.6 AA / 3.73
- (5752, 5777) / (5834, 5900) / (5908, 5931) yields 2.7 AA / 3.81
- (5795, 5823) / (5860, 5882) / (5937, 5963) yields -1.0 AA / 3.78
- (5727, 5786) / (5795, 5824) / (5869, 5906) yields -1.7 AA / 3.69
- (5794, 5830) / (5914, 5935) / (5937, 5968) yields -0.8 AA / 3.69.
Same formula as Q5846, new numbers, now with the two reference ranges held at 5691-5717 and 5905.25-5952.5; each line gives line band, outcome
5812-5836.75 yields -1.2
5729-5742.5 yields -1.3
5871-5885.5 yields 0.4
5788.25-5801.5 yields -0.4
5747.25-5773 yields -0.1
